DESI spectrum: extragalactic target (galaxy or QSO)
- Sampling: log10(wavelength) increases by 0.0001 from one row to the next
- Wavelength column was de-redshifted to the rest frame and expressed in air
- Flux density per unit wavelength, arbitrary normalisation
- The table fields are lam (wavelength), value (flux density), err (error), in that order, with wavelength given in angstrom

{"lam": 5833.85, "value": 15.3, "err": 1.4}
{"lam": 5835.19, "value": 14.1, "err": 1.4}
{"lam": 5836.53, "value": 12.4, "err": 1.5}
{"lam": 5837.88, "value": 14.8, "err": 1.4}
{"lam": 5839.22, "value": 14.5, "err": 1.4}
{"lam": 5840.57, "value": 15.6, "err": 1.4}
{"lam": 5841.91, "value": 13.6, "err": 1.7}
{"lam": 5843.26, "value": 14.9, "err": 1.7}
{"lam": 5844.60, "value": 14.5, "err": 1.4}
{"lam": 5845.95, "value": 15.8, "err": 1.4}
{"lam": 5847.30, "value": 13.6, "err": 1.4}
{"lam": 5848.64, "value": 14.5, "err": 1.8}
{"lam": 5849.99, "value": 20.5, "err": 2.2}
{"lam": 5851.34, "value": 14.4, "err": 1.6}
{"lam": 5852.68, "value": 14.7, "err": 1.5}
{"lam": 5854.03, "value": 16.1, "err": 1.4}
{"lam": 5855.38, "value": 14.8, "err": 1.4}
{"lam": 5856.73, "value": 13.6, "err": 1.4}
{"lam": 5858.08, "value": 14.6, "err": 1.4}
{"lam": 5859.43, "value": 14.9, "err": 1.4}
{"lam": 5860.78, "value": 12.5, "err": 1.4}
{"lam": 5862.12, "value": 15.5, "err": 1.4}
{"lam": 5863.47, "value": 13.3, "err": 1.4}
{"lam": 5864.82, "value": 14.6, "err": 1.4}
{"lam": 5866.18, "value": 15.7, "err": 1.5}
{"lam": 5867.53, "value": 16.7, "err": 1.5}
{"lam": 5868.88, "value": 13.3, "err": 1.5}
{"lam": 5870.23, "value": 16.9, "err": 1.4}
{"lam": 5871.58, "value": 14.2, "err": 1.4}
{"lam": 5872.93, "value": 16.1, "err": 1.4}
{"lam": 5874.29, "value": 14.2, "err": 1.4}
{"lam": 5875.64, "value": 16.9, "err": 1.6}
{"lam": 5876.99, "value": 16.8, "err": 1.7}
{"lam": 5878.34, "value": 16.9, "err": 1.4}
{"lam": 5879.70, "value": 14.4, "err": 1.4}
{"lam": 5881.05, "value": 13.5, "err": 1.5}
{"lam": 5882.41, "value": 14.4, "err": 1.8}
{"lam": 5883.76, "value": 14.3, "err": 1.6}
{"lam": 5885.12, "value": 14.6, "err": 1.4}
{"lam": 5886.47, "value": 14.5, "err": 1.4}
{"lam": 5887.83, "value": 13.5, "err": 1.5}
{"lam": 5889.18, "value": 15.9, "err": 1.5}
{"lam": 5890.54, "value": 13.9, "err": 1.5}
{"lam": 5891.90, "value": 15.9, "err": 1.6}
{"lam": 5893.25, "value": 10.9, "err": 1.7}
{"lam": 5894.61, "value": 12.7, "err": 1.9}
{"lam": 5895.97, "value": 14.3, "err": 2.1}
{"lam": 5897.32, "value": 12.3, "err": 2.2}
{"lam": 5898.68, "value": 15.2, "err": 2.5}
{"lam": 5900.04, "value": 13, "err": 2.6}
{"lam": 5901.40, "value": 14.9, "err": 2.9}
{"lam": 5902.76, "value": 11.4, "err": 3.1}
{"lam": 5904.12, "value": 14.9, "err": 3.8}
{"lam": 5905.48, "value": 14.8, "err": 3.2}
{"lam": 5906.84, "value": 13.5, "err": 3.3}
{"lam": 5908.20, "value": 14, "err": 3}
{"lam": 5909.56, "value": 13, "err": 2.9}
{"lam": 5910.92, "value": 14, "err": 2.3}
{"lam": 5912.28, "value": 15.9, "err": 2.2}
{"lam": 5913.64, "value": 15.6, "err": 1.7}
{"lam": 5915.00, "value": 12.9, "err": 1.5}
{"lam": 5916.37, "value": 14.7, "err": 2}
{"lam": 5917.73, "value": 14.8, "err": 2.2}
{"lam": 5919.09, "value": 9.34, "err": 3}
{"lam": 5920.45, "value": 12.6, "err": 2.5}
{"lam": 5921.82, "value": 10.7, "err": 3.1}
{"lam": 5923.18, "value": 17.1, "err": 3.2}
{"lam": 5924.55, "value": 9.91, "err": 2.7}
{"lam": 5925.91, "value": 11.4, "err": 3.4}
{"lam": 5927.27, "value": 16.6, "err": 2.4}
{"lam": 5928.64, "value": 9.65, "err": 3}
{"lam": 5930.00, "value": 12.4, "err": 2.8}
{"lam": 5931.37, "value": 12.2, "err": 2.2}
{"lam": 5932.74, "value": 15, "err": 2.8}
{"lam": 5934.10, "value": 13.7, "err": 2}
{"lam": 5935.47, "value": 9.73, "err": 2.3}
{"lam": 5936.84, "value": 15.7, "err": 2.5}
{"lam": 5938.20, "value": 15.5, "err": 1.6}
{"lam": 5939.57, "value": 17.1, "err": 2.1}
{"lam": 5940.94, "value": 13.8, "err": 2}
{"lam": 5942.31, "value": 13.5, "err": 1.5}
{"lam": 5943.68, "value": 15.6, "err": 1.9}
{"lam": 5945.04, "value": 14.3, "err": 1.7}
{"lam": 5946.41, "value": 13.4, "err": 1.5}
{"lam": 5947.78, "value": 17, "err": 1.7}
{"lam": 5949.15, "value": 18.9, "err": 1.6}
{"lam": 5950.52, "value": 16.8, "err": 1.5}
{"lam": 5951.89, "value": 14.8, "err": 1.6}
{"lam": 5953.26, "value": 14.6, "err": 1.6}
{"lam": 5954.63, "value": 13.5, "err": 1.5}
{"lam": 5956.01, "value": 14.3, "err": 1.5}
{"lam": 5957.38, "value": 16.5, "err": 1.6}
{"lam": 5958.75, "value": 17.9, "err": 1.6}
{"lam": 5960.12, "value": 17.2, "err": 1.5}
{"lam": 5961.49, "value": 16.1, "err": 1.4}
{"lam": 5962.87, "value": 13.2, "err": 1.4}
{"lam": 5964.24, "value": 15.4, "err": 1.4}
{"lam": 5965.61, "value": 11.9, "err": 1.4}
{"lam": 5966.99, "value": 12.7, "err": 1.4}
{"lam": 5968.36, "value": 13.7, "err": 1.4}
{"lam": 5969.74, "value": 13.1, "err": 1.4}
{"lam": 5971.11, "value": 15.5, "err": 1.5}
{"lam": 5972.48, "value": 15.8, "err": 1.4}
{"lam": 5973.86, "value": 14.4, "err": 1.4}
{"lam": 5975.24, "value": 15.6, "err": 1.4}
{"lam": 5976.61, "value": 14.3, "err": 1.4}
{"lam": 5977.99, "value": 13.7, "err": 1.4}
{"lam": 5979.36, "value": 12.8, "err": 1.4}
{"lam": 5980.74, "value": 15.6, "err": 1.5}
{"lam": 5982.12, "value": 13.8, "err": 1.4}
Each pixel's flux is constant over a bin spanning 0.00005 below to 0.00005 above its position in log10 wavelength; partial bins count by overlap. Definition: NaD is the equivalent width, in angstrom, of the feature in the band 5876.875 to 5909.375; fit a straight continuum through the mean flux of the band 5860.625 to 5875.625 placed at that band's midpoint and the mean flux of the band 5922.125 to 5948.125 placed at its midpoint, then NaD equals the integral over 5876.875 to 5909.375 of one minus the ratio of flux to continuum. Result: 0.9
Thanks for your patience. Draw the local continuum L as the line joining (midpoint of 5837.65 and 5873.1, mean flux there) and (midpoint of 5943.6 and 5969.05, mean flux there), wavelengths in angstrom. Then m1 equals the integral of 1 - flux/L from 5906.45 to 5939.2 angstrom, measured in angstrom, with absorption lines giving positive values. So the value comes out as 3.7 angstrom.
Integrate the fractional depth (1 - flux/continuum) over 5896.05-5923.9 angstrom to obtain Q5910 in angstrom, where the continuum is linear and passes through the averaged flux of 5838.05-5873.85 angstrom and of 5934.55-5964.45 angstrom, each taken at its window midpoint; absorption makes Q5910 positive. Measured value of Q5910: 2.5 angstrom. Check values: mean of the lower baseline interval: 15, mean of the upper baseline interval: 15.2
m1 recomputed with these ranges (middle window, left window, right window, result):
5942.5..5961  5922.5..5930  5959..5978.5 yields -2.4 angstrom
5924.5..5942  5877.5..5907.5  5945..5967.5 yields 1.7 angstrom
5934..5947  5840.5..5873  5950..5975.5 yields 0.5 angstrom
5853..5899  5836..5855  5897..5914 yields -0.4 angstrom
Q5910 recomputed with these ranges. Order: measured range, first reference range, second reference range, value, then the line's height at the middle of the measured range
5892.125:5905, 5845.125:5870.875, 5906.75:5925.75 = 0.44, 13.9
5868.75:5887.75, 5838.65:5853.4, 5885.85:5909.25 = -0.98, 14.3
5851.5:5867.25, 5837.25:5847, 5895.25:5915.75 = -0.08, 14.5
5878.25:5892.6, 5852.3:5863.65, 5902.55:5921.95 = -0.58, 14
